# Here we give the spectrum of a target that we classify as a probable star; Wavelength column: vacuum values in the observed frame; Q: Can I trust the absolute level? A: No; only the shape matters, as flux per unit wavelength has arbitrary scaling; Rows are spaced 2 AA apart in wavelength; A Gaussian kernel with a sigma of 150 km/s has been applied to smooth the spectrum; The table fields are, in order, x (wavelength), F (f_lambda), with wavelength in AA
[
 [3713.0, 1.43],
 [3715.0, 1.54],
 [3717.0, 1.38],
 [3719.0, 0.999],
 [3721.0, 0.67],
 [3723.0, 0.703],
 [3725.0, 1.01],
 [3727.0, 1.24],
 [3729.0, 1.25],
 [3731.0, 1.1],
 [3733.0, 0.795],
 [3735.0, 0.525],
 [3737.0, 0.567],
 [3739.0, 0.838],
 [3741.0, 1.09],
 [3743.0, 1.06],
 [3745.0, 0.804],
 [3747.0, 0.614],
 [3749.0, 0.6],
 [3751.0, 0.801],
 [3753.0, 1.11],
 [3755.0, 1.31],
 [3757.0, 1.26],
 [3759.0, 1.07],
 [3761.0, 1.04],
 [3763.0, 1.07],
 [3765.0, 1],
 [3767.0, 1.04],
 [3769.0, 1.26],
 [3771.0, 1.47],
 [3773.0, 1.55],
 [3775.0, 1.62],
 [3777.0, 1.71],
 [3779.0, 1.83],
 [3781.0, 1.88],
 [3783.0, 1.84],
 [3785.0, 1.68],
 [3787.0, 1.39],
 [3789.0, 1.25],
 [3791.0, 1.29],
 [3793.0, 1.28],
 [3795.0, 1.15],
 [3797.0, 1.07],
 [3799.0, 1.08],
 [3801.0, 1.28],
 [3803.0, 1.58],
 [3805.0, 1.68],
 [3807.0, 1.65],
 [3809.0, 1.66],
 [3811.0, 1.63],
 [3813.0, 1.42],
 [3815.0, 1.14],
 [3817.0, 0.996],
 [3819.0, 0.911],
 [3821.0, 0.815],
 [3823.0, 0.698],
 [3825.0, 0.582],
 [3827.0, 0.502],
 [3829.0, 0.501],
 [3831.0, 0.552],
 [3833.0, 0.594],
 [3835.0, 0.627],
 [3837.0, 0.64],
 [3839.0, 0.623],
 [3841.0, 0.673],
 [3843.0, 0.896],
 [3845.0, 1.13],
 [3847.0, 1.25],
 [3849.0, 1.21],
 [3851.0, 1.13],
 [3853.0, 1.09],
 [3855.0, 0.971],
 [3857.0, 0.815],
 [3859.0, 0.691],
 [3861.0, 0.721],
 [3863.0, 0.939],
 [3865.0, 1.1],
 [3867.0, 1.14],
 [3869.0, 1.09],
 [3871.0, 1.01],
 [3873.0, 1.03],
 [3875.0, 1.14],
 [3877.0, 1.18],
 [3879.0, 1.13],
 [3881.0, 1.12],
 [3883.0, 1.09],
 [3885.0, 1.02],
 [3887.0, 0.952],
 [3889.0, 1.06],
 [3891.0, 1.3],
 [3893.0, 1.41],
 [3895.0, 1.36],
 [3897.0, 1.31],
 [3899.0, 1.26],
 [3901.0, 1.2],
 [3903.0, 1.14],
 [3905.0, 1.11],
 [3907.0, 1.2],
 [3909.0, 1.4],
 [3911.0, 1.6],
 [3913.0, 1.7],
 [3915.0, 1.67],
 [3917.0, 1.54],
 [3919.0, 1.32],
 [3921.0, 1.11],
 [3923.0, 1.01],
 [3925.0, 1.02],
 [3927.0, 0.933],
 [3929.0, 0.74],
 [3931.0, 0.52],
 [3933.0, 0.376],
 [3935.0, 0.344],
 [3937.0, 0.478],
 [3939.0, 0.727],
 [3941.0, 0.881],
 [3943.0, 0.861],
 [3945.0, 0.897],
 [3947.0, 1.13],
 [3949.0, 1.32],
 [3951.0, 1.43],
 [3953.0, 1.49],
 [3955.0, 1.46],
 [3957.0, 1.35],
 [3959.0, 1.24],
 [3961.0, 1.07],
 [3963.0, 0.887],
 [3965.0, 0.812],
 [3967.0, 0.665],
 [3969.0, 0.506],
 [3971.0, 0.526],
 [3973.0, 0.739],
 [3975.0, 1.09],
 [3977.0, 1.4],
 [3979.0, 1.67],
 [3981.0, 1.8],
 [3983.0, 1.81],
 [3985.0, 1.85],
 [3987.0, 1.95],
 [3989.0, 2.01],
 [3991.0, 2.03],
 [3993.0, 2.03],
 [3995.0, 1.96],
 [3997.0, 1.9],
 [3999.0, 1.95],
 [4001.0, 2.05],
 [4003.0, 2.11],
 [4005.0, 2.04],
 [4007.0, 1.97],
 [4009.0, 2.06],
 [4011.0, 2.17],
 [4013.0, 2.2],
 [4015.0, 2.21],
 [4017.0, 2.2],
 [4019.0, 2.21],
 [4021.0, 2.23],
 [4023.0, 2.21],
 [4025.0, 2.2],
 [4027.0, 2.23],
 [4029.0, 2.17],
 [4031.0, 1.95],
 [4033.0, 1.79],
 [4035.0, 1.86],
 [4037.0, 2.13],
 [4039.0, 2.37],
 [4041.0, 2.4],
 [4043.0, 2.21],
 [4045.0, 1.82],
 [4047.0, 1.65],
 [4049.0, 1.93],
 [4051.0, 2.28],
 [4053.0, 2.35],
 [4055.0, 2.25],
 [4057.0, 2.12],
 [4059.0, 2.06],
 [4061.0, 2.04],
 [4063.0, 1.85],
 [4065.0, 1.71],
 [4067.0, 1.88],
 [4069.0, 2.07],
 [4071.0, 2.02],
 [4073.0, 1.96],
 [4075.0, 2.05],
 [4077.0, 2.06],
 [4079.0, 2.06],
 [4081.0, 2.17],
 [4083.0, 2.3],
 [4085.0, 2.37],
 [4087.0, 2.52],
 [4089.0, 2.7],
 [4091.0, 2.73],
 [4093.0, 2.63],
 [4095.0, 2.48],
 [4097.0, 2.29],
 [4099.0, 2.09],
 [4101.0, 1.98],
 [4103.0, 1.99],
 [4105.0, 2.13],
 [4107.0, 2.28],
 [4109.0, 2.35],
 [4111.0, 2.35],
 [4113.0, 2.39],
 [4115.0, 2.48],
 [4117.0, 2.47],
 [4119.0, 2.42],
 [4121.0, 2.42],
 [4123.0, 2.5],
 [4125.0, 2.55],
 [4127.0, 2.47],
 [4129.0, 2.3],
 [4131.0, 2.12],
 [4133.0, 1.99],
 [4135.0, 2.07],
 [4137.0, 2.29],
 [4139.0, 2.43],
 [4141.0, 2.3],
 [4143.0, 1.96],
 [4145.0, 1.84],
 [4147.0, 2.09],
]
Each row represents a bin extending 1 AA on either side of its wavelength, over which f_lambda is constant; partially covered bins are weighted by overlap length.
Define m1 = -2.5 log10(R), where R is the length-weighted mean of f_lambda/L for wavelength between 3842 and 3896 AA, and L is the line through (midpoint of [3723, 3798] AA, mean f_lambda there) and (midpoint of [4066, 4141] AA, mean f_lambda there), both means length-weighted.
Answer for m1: 0.38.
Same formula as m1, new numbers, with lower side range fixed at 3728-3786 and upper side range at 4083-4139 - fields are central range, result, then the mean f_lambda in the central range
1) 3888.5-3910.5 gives 0.28 mag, 1.26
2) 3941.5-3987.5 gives 0.47 mag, 1.2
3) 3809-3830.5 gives 0.40 mag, 0.945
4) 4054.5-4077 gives 0.10 mag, 2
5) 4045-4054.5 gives 0.05 mag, 2.04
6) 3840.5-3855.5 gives 0.36 mag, 1.06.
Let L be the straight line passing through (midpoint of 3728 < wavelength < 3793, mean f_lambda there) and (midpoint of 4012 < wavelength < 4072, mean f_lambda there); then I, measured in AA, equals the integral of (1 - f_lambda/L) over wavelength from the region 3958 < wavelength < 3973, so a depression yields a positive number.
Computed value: 8.4 AA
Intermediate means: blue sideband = 1.18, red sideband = 2.09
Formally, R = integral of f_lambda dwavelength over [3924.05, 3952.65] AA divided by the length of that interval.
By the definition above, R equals 0.847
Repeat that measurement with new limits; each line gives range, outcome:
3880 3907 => 1.18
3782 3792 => 1.49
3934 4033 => 1.56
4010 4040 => 2.14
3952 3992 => 1.32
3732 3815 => 1.24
